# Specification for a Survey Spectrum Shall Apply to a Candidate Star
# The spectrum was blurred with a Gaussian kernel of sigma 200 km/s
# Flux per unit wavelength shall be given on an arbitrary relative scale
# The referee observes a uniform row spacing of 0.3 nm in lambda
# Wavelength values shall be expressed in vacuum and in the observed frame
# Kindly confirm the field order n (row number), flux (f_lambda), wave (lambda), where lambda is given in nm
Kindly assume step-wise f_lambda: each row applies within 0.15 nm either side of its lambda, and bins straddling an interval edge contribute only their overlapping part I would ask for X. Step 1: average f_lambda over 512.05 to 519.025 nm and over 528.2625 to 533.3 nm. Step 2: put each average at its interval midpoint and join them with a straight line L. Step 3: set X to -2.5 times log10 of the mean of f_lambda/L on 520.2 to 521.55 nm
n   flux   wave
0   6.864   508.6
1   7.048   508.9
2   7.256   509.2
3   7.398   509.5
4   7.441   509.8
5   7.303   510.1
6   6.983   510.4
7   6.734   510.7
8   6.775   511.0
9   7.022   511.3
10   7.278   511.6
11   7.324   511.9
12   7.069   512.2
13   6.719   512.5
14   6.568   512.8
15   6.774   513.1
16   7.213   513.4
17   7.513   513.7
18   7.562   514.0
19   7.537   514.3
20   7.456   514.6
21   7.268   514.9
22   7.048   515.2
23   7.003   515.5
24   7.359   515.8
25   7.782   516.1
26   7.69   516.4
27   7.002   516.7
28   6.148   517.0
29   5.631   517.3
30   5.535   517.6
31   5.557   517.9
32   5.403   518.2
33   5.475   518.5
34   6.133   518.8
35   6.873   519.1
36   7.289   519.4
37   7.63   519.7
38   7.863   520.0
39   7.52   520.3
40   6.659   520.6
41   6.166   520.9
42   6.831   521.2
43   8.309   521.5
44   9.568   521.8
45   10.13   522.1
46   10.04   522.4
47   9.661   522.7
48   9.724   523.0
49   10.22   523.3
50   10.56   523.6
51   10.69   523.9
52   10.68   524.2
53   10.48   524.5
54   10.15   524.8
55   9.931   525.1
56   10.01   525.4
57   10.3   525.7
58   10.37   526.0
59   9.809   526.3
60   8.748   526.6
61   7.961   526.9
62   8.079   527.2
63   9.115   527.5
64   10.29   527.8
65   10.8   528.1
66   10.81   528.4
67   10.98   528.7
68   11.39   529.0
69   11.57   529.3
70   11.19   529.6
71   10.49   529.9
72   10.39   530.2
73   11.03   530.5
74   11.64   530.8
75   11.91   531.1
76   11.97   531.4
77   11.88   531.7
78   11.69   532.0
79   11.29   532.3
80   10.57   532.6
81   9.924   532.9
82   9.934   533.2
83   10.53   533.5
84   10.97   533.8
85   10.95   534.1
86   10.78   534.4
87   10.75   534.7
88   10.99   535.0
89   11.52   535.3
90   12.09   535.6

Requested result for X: 0.184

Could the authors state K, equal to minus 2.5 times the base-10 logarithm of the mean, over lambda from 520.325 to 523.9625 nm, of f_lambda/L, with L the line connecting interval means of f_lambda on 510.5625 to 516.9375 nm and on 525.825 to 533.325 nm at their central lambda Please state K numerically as 0.00 mag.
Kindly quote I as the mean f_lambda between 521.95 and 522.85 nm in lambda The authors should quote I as 9.94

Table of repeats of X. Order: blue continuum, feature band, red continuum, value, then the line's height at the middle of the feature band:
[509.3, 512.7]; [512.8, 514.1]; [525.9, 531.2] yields 0.06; 7.54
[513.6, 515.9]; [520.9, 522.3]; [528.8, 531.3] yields 0.07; 9.07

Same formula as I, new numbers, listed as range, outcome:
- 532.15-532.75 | 10.9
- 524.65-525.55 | 10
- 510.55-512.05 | 7.03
